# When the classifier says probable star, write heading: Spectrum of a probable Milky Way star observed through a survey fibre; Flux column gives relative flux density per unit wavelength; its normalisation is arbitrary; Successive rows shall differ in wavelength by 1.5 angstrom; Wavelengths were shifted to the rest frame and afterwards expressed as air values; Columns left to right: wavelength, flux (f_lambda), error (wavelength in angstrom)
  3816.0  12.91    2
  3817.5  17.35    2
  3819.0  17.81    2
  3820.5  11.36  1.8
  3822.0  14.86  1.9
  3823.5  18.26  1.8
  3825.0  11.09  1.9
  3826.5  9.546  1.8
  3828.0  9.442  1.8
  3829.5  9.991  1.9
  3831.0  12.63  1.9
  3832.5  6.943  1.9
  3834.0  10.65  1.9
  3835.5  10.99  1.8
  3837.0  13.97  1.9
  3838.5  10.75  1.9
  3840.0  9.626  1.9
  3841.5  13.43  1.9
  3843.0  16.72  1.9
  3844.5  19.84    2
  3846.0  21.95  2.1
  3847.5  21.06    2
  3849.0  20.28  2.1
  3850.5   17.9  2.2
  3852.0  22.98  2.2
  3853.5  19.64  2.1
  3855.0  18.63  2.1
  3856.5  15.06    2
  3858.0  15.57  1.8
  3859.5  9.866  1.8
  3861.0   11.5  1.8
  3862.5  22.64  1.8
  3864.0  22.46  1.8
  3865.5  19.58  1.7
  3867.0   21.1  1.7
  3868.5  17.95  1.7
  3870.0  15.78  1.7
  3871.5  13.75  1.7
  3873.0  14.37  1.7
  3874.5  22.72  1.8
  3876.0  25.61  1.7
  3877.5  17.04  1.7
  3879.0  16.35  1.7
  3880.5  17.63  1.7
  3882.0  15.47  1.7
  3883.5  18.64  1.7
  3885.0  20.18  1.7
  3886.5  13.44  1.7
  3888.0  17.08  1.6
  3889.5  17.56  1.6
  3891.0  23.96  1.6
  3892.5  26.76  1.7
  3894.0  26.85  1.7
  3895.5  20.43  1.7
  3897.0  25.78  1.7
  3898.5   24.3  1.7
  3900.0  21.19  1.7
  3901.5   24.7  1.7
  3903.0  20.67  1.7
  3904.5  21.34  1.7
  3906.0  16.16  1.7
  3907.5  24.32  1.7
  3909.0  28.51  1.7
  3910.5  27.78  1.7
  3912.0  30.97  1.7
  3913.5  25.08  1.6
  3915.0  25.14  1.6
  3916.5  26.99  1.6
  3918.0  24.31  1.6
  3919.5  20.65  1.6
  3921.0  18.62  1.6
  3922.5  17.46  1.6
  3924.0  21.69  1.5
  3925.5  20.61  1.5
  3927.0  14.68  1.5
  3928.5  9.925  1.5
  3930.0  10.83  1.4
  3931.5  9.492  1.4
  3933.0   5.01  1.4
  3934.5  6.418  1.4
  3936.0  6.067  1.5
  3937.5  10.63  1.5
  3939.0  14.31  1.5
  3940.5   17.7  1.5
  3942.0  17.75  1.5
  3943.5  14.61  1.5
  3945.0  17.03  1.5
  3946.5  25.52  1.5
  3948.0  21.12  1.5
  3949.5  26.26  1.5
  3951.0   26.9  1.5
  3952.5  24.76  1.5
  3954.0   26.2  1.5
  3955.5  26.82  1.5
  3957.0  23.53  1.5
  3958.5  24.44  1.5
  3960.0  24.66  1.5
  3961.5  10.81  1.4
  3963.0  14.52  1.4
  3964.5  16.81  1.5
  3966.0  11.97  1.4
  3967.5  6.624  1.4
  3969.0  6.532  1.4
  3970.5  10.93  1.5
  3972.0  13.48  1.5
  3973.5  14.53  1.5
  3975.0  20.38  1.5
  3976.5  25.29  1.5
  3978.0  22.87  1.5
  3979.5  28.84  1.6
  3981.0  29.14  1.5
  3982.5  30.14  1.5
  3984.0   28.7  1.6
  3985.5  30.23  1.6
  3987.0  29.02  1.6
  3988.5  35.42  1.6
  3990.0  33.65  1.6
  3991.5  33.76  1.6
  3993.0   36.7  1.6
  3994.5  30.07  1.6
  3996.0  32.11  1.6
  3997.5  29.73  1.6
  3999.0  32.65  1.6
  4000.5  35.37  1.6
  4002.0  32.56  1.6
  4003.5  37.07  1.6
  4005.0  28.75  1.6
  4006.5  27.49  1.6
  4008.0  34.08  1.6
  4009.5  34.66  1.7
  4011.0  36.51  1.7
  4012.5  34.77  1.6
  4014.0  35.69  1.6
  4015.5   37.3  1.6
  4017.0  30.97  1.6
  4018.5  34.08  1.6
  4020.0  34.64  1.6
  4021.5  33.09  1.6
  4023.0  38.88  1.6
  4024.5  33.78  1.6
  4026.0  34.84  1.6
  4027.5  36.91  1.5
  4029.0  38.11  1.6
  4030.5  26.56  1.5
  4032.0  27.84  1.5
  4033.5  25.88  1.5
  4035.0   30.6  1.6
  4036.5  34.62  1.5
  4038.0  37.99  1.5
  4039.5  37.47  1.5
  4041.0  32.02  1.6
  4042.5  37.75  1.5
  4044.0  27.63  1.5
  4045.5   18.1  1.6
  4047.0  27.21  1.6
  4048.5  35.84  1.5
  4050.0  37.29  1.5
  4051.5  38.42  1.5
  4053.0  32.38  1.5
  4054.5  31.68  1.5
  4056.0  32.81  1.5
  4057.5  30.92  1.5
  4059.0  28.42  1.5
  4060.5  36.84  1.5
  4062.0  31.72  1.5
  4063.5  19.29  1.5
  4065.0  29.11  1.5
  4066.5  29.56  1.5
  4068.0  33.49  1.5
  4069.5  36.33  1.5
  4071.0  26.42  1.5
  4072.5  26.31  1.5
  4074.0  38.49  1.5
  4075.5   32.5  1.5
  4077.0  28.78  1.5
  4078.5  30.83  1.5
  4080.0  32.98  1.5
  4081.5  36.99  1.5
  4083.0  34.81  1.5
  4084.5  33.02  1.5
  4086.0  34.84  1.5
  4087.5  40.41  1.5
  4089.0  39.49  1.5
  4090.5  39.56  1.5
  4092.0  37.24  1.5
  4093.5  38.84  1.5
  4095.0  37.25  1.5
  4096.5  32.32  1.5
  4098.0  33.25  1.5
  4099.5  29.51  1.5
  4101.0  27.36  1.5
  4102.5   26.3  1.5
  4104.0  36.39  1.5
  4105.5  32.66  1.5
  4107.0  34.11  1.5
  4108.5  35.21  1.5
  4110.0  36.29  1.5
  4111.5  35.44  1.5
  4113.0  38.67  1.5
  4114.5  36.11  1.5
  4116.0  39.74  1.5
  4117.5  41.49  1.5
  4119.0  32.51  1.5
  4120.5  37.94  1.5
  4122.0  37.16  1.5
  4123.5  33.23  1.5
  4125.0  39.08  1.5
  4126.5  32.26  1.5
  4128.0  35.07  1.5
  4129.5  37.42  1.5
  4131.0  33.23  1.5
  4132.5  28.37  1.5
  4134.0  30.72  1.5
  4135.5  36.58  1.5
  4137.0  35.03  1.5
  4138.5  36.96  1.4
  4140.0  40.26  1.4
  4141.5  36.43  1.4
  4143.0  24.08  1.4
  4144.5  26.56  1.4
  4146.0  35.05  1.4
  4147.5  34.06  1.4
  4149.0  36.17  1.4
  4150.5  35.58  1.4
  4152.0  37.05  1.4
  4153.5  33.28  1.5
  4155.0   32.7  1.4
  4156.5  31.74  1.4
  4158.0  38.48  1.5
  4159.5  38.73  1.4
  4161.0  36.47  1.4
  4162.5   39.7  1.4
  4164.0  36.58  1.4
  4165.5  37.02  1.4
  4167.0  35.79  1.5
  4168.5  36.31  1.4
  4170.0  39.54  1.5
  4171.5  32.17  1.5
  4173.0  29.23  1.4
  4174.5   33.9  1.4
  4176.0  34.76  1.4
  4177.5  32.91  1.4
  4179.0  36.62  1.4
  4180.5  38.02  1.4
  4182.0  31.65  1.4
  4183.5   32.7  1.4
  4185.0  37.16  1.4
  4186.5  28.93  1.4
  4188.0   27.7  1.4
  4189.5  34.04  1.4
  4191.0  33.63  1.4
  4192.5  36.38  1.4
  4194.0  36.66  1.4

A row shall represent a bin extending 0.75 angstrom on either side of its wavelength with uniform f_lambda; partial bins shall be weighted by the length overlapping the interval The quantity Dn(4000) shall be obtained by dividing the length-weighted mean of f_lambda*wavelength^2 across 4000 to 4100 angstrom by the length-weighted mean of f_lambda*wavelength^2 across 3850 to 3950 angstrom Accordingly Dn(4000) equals 1.89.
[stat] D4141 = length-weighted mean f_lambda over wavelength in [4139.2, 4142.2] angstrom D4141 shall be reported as 38.4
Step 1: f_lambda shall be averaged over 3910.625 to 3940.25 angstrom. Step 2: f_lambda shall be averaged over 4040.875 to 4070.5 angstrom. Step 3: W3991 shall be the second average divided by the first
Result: 1.84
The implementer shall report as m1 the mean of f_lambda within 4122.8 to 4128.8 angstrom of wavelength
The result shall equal 34.9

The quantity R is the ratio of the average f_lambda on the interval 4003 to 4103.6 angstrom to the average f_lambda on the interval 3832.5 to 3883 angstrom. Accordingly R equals 1.95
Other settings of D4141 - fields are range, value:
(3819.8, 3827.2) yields 13.1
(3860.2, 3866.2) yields 19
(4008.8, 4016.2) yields 35.8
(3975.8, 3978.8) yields 24.1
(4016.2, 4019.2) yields 32.6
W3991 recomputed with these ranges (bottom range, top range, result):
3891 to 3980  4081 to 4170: 1.81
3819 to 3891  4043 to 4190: 2.10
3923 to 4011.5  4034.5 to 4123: 1.49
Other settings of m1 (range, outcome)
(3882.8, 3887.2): 17.5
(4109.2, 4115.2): 36.6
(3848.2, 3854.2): 20.2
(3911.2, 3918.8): 26.5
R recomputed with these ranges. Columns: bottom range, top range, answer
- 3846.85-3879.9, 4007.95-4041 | 1.86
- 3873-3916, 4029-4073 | 1.43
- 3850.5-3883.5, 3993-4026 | 1.88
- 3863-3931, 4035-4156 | 1.64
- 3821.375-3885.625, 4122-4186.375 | 2.15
